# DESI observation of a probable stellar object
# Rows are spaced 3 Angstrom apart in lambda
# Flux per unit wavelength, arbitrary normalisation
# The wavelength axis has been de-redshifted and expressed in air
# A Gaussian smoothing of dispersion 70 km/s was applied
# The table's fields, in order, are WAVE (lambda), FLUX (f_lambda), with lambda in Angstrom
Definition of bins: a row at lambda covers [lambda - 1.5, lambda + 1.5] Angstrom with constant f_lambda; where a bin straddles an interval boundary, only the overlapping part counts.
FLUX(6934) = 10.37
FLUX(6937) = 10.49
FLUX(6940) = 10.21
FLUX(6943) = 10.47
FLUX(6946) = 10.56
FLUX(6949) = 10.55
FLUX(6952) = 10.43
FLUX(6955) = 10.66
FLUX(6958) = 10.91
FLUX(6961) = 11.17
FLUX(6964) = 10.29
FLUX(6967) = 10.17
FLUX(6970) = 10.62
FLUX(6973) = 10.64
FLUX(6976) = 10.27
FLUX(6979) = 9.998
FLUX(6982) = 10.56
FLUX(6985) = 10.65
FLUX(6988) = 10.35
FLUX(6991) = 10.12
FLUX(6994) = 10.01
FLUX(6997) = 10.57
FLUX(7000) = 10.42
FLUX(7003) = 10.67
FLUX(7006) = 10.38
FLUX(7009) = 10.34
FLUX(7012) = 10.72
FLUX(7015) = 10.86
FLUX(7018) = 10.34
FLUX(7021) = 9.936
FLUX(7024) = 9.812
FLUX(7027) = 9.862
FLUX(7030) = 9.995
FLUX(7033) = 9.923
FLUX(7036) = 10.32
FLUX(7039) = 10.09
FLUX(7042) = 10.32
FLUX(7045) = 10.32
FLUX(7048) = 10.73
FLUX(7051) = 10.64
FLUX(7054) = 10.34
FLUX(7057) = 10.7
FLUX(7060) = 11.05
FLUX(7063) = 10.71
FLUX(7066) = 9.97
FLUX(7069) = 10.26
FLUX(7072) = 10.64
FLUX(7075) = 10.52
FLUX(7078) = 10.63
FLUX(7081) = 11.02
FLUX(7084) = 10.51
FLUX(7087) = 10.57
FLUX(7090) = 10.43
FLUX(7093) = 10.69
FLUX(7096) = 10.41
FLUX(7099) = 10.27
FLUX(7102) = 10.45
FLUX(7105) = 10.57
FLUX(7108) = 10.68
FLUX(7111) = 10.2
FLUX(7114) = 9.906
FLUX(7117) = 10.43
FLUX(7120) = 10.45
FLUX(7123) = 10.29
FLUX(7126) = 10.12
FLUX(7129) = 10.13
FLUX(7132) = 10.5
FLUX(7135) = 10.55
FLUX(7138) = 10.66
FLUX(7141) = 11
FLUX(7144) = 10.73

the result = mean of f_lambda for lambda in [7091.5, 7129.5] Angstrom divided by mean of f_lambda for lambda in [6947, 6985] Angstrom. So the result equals 1.0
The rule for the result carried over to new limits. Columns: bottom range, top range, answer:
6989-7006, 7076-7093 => 1.03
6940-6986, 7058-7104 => 1.00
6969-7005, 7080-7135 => 1.00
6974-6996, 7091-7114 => 1.01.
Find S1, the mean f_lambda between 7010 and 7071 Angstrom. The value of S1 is 10.3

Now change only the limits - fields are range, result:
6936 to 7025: 10.4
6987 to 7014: 10.4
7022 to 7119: 10.4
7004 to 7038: 10.2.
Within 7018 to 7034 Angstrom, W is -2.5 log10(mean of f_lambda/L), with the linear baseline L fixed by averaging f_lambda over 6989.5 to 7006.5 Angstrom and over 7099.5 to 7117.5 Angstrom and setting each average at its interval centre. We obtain 0.04 mag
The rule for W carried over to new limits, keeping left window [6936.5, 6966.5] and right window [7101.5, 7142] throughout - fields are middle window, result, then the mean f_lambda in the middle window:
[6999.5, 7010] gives 0.01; 10.5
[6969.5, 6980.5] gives 0.02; 10.4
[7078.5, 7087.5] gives -0.03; 10.7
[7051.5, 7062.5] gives -0.02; 10.7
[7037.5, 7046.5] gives 0.03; 10.2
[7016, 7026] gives 0.05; 10.1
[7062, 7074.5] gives 0.01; 10.4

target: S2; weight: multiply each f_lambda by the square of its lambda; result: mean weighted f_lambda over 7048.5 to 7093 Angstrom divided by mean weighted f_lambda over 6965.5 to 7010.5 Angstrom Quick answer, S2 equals 1.0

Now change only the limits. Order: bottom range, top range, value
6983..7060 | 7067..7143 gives 1.04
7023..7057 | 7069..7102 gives 1.04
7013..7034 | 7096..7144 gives 1.06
